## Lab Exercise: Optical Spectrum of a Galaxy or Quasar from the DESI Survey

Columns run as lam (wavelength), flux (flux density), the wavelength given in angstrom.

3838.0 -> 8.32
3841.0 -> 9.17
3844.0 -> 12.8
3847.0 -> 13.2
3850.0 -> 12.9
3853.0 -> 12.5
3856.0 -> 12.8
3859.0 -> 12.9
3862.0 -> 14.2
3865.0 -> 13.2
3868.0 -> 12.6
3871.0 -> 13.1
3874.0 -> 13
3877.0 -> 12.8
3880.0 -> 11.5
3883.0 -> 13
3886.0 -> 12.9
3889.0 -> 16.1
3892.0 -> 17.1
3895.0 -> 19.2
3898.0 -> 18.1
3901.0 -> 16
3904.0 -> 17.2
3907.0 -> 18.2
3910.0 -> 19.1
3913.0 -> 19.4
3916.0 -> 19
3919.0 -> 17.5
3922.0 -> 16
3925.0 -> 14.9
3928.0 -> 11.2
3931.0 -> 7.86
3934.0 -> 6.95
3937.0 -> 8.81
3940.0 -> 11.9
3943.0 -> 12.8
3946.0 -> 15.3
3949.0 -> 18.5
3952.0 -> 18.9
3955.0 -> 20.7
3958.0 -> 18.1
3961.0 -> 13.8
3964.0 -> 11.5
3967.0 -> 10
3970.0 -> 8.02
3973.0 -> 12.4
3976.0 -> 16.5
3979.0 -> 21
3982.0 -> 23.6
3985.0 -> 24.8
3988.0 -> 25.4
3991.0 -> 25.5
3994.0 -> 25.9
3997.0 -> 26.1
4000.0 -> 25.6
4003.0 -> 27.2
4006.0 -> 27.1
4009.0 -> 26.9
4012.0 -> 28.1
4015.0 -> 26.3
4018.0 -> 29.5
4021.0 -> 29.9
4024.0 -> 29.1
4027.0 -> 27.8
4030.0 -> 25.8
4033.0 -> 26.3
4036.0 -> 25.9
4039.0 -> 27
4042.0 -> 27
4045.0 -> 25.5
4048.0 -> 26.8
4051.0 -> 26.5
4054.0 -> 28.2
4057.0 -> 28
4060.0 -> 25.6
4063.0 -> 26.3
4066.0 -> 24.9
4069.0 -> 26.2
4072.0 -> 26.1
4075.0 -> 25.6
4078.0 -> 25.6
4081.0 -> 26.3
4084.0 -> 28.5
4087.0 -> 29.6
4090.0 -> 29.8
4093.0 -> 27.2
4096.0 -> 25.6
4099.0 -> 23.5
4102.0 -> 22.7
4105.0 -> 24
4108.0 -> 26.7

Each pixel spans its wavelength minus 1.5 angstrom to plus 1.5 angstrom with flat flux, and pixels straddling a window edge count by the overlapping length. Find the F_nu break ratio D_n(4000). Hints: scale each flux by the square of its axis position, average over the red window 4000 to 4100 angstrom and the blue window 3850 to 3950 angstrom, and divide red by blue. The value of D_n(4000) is 2.02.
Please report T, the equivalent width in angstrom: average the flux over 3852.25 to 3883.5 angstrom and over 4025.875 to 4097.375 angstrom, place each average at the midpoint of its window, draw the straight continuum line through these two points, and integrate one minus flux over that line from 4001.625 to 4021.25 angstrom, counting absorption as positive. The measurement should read -3.9 angstrom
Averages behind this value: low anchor 12.9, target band 27.7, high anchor 26.8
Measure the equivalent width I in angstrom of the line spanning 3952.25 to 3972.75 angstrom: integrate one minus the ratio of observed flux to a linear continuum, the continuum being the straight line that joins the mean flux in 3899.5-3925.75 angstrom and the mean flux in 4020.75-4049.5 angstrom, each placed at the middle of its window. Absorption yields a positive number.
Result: 7.1 angstrom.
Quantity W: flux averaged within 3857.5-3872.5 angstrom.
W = 13.2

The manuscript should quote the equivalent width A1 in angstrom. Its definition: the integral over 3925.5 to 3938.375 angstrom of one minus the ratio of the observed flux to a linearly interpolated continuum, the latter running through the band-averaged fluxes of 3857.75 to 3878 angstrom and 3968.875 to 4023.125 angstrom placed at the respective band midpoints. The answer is 6.5 angstrom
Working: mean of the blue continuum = 13.1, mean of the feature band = 9.19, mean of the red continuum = 24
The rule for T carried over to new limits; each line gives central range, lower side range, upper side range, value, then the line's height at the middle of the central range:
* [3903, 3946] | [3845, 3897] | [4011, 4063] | 8.4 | 18.1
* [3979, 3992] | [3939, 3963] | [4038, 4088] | -3.3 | 19.4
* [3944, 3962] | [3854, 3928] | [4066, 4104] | 1.2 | 18.8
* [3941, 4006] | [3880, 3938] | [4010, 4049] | 7.9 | 21.7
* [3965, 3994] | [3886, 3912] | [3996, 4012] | 7.0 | 24.6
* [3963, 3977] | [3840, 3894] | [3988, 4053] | 6.8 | 22.4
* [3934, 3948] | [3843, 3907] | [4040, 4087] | 5.1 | 18.6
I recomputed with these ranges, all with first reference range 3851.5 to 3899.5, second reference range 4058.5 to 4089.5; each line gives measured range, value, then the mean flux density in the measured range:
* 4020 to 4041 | -3.1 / 27.3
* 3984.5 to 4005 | -4.1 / 25.9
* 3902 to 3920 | -2.3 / 18.4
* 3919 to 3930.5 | 2.1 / 13.9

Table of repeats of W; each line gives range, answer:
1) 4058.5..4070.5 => 25.8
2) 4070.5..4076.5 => 25.9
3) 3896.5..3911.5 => 17.7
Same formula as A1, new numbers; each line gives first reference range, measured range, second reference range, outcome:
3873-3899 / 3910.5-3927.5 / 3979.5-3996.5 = 0.9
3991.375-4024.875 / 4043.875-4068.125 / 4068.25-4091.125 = 0.7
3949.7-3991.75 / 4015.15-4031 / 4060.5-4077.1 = -4.5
